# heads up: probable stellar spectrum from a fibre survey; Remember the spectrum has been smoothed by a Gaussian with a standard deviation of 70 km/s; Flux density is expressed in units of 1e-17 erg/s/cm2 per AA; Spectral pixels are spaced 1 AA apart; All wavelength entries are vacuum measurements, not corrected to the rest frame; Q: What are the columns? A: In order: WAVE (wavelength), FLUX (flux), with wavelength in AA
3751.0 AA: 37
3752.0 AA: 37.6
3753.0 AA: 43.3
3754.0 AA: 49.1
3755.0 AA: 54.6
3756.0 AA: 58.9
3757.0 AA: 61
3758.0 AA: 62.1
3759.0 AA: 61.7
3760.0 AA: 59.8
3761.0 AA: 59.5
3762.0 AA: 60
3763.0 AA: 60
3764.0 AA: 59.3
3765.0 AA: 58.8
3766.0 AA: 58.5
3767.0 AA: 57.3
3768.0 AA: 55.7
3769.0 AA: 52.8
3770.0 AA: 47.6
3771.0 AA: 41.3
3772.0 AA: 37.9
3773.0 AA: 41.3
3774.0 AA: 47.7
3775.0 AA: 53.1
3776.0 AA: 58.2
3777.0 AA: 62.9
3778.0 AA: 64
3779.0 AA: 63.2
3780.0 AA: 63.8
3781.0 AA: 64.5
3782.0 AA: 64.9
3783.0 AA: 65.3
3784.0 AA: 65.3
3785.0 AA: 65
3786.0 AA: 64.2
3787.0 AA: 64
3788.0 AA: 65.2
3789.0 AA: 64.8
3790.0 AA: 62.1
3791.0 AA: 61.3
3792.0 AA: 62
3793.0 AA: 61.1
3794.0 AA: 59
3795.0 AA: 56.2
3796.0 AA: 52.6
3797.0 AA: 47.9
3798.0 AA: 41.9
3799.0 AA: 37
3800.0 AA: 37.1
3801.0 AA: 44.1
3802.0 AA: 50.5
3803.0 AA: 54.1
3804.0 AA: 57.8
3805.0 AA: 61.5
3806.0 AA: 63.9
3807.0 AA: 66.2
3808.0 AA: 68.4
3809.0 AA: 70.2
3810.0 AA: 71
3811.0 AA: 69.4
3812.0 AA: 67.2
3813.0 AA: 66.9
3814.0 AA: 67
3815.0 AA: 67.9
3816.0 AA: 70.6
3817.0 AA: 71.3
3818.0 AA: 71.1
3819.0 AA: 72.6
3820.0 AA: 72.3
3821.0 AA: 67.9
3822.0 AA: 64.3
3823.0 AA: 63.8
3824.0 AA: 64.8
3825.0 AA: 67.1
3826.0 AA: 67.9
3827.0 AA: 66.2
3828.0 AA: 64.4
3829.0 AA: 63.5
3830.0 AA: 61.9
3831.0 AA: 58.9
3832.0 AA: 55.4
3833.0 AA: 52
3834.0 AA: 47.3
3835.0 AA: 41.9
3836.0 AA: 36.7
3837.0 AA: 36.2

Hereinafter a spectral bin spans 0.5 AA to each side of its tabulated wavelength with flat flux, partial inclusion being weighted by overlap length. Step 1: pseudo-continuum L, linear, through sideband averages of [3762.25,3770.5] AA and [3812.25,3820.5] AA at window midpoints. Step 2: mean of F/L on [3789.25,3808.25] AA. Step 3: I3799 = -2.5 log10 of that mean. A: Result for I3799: 0.18 mag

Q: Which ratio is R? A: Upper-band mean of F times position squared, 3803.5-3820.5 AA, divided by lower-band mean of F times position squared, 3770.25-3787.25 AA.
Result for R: 1.2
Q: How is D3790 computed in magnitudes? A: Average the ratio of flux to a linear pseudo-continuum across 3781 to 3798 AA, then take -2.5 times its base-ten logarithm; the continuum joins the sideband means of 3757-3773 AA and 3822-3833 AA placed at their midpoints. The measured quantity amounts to -0.048 mag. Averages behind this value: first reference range 55.2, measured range 60.8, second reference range 62.9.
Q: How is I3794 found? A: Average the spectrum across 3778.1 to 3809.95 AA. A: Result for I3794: 59.1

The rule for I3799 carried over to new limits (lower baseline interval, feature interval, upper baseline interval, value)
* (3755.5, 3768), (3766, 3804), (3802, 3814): 0.118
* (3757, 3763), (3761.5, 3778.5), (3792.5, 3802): 0.068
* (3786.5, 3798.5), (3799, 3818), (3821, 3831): -0.011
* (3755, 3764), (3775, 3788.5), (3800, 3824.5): -0.026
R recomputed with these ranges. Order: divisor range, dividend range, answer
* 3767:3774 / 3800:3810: 1.28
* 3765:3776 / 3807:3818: 1.41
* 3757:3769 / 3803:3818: 1.16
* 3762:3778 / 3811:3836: 1.22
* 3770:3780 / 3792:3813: 1.11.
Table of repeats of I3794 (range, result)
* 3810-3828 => 68.1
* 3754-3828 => 60.1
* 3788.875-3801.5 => 52.5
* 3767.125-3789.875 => 57.9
